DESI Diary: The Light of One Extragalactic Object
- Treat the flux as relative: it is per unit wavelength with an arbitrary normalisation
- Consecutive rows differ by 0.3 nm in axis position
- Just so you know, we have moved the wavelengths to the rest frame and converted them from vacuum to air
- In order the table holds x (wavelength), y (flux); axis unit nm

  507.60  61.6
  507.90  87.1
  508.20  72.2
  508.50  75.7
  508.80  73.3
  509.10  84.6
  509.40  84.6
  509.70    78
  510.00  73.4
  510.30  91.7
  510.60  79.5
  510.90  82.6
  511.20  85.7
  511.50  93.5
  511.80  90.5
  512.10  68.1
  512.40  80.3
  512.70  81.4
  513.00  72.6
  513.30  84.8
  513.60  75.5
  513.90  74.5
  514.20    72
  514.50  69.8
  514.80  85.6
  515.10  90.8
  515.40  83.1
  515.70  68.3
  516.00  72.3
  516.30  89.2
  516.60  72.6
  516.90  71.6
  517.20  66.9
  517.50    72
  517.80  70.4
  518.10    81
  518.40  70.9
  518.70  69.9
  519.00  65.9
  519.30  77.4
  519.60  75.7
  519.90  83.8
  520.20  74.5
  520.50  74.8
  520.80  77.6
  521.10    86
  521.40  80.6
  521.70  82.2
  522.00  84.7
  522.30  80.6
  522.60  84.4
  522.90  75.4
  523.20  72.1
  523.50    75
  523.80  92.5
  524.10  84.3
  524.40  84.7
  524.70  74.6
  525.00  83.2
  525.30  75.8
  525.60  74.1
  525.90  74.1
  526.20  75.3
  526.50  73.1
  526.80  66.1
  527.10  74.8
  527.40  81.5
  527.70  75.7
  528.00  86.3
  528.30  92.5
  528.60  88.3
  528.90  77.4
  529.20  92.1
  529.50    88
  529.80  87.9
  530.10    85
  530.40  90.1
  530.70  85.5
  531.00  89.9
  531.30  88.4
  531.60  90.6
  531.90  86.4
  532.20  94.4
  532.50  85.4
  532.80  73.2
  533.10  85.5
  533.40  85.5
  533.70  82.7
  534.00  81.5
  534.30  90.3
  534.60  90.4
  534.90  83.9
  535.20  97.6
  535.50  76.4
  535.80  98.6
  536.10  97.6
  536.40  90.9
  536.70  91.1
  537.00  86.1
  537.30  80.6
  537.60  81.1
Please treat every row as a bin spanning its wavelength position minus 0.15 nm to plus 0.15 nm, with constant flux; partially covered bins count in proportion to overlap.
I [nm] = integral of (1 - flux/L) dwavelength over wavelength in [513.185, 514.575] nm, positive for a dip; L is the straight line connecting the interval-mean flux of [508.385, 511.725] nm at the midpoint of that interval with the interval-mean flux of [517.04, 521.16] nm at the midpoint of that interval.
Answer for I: 0.06 nm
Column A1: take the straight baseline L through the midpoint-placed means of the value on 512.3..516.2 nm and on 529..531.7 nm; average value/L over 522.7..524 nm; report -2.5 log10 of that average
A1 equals 0.06 mag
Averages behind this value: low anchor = 77.9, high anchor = 88.4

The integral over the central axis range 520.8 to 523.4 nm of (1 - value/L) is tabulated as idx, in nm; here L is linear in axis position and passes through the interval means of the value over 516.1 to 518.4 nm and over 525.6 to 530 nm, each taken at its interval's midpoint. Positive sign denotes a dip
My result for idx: -0.10 nm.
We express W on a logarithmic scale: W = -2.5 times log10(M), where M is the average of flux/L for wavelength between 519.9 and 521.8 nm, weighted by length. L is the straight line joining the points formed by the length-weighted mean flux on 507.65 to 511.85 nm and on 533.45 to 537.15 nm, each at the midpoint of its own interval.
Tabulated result 0.07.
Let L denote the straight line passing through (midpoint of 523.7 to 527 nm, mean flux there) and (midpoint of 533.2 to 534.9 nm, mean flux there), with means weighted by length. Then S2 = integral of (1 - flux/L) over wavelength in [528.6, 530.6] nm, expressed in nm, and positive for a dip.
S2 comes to -0.13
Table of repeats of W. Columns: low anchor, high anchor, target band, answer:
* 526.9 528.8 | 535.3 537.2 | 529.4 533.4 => -0.015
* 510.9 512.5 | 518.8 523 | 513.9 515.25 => 0.042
